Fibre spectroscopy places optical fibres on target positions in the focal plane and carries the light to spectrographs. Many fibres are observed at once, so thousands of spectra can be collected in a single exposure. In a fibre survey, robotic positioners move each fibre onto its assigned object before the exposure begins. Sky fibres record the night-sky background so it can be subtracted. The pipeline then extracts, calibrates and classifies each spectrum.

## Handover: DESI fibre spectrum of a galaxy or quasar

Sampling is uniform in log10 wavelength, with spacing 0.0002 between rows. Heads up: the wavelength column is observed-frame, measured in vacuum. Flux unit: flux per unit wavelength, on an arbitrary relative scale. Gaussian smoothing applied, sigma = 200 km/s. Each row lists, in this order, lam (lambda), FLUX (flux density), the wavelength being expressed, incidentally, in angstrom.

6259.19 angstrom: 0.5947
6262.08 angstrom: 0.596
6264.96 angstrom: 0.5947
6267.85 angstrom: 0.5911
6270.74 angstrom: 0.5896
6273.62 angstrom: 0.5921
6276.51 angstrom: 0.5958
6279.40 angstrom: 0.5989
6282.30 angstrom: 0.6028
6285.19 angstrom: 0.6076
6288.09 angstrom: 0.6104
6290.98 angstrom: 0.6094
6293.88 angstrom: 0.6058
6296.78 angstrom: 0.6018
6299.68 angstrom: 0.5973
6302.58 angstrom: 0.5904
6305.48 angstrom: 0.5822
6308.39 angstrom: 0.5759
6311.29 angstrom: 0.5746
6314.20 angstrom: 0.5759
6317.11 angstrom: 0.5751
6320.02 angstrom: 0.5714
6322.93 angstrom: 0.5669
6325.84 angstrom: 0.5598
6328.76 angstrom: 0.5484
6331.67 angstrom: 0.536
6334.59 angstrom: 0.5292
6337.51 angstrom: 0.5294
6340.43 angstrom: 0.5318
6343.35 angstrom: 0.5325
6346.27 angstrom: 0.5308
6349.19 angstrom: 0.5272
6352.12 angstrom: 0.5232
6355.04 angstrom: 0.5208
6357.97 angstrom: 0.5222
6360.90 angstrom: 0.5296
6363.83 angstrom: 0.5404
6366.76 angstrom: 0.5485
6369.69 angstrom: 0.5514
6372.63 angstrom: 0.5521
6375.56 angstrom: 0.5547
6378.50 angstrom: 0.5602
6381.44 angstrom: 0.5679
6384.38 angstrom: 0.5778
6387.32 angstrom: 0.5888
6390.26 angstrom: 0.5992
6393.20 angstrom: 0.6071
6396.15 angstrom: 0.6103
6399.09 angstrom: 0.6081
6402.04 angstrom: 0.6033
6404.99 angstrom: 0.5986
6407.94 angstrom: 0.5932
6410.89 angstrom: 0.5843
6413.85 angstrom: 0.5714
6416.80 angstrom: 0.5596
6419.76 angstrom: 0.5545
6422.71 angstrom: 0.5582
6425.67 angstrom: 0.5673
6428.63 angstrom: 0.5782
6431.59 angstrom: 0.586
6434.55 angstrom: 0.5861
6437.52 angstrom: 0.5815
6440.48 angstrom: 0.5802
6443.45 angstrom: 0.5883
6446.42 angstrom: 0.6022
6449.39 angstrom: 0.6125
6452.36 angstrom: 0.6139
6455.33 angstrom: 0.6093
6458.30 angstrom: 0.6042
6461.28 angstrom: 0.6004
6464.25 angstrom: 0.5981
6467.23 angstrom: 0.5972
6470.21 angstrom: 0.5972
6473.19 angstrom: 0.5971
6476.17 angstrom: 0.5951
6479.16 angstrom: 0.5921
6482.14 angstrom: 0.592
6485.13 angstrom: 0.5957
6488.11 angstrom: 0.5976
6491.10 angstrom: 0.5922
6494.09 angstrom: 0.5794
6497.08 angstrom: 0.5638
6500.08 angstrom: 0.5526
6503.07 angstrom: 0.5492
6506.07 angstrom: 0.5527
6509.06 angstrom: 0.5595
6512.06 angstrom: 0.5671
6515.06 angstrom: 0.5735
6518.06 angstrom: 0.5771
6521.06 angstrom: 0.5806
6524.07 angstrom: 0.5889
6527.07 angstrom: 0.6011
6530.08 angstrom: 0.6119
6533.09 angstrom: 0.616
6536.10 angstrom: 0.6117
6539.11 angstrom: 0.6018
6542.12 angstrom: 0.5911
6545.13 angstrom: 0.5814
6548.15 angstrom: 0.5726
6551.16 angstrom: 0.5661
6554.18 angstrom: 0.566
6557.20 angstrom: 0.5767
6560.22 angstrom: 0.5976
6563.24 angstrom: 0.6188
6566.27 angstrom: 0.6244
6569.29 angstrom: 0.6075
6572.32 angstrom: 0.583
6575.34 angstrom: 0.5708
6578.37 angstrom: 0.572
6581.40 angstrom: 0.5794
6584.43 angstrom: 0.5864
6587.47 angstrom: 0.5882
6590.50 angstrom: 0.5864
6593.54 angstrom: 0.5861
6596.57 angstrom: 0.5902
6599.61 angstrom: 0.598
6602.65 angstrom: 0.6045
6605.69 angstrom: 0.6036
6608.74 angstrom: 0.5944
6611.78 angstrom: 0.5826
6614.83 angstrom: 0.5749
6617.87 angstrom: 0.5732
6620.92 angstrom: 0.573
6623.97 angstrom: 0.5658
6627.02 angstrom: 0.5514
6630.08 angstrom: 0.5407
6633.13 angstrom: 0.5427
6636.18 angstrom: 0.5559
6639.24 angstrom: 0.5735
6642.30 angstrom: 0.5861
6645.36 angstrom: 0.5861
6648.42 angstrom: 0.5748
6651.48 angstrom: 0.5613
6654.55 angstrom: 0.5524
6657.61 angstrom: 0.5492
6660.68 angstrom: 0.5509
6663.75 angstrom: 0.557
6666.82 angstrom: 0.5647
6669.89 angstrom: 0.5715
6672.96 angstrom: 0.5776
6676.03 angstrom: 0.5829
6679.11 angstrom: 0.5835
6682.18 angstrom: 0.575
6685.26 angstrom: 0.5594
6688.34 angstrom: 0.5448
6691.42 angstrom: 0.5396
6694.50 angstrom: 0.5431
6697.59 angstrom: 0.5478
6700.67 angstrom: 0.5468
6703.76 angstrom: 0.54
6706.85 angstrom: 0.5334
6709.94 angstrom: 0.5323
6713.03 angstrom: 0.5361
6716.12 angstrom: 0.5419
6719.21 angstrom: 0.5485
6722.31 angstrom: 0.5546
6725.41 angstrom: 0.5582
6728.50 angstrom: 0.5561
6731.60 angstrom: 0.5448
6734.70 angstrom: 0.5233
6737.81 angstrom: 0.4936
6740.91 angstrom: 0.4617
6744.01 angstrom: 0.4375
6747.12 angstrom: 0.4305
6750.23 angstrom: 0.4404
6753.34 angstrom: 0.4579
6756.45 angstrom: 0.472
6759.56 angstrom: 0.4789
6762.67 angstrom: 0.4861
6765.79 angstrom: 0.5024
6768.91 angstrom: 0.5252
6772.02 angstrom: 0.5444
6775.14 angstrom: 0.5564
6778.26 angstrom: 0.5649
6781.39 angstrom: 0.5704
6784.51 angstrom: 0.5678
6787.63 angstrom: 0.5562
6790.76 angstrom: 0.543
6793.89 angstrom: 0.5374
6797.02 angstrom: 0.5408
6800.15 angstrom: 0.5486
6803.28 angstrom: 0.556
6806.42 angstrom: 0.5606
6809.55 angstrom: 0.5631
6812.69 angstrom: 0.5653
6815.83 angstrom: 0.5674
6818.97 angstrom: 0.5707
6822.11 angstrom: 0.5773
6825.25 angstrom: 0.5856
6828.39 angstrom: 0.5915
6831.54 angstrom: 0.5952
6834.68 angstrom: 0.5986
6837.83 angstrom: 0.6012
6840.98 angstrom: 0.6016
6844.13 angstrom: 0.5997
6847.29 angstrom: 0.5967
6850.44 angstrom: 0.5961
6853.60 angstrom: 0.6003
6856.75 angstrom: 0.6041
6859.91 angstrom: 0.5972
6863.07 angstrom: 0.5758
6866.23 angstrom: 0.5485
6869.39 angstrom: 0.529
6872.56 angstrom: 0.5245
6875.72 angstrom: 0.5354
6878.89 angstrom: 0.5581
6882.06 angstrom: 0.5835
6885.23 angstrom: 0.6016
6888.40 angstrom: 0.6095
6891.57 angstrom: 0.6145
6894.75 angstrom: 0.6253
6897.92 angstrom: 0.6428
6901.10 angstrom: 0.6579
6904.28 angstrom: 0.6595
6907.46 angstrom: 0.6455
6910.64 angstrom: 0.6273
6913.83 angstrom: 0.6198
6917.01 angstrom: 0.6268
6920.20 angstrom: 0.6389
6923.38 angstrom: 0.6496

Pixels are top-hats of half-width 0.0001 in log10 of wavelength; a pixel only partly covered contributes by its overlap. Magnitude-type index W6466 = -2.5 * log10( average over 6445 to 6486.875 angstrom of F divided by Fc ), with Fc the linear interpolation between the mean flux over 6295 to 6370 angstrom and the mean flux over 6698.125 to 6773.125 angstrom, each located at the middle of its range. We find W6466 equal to -0.12 mag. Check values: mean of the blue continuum 0.553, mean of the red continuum 0.511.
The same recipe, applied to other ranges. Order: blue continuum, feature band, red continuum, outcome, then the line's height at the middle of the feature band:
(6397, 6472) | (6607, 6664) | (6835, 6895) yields 0.040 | 0.587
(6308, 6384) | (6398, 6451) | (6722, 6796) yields -0.082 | 0.541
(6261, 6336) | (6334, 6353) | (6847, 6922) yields 0.109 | 0.585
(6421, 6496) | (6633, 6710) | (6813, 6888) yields 0.049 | 0.586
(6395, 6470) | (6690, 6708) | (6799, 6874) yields 0.077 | 0.582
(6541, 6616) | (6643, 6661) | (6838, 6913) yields 0.049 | 0.59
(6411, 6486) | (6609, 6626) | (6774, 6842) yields 0.008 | 0.579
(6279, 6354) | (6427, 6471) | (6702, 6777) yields -0.086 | 0.55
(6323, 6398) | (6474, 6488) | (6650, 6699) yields -0.074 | 0.555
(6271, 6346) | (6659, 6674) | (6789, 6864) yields 0.026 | 0.577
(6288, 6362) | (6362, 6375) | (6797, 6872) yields 0.024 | 0.561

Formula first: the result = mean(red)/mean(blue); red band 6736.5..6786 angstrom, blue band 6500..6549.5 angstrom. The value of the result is 0.86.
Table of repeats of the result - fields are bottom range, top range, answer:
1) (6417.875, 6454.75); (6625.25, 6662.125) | 0.96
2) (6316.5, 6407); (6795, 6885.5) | 1.03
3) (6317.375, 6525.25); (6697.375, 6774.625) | 0.89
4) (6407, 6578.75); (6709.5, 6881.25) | 0.93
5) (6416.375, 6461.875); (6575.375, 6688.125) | 0.98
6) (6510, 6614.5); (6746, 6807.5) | 0.89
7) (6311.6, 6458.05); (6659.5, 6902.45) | 0.98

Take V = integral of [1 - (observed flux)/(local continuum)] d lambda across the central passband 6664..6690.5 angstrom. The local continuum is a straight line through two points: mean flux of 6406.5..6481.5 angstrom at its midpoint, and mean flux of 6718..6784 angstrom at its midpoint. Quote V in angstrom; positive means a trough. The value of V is -1.97 angstrom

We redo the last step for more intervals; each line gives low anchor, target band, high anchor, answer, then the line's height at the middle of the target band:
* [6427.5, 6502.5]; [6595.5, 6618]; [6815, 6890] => -0.1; 0.588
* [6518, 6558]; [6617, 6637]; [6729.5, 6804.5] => 0.1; 0.56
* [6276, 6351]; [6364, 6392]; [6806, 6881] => 0.3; 0.572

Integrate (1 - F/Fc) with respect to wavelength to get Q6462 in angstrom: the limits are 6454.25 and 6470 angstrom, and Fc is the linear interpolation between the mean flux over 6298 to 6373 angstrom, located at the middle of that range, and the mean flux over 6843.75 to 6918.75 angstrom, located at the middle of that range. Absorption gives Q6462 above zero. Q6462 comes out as -1.1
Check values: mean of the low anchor 0.551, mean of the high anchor 0.599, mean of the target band 0.601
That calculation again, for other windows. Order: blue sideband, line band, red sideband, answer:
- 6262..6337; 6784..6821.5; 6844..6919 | 2.5 angstrom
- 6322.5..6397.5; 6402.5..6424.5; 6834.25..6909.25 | -0.8 angstrom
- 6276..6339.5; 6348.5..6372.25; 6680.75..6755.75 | 1.5 angstrom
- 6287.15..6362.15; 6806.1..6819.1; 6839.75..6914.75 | 0.6 angstrom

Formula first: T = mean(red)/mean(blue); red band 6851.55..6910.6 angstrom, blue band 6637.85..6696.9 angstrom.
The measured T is 1.06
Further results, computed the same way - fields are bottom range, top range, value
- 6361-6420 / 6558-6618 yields 1.03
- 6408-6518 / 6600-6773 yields 0.93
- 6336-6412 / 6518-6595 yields 1.05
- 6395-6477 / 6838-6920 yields 1.02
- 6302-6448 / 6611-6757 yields 0.96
